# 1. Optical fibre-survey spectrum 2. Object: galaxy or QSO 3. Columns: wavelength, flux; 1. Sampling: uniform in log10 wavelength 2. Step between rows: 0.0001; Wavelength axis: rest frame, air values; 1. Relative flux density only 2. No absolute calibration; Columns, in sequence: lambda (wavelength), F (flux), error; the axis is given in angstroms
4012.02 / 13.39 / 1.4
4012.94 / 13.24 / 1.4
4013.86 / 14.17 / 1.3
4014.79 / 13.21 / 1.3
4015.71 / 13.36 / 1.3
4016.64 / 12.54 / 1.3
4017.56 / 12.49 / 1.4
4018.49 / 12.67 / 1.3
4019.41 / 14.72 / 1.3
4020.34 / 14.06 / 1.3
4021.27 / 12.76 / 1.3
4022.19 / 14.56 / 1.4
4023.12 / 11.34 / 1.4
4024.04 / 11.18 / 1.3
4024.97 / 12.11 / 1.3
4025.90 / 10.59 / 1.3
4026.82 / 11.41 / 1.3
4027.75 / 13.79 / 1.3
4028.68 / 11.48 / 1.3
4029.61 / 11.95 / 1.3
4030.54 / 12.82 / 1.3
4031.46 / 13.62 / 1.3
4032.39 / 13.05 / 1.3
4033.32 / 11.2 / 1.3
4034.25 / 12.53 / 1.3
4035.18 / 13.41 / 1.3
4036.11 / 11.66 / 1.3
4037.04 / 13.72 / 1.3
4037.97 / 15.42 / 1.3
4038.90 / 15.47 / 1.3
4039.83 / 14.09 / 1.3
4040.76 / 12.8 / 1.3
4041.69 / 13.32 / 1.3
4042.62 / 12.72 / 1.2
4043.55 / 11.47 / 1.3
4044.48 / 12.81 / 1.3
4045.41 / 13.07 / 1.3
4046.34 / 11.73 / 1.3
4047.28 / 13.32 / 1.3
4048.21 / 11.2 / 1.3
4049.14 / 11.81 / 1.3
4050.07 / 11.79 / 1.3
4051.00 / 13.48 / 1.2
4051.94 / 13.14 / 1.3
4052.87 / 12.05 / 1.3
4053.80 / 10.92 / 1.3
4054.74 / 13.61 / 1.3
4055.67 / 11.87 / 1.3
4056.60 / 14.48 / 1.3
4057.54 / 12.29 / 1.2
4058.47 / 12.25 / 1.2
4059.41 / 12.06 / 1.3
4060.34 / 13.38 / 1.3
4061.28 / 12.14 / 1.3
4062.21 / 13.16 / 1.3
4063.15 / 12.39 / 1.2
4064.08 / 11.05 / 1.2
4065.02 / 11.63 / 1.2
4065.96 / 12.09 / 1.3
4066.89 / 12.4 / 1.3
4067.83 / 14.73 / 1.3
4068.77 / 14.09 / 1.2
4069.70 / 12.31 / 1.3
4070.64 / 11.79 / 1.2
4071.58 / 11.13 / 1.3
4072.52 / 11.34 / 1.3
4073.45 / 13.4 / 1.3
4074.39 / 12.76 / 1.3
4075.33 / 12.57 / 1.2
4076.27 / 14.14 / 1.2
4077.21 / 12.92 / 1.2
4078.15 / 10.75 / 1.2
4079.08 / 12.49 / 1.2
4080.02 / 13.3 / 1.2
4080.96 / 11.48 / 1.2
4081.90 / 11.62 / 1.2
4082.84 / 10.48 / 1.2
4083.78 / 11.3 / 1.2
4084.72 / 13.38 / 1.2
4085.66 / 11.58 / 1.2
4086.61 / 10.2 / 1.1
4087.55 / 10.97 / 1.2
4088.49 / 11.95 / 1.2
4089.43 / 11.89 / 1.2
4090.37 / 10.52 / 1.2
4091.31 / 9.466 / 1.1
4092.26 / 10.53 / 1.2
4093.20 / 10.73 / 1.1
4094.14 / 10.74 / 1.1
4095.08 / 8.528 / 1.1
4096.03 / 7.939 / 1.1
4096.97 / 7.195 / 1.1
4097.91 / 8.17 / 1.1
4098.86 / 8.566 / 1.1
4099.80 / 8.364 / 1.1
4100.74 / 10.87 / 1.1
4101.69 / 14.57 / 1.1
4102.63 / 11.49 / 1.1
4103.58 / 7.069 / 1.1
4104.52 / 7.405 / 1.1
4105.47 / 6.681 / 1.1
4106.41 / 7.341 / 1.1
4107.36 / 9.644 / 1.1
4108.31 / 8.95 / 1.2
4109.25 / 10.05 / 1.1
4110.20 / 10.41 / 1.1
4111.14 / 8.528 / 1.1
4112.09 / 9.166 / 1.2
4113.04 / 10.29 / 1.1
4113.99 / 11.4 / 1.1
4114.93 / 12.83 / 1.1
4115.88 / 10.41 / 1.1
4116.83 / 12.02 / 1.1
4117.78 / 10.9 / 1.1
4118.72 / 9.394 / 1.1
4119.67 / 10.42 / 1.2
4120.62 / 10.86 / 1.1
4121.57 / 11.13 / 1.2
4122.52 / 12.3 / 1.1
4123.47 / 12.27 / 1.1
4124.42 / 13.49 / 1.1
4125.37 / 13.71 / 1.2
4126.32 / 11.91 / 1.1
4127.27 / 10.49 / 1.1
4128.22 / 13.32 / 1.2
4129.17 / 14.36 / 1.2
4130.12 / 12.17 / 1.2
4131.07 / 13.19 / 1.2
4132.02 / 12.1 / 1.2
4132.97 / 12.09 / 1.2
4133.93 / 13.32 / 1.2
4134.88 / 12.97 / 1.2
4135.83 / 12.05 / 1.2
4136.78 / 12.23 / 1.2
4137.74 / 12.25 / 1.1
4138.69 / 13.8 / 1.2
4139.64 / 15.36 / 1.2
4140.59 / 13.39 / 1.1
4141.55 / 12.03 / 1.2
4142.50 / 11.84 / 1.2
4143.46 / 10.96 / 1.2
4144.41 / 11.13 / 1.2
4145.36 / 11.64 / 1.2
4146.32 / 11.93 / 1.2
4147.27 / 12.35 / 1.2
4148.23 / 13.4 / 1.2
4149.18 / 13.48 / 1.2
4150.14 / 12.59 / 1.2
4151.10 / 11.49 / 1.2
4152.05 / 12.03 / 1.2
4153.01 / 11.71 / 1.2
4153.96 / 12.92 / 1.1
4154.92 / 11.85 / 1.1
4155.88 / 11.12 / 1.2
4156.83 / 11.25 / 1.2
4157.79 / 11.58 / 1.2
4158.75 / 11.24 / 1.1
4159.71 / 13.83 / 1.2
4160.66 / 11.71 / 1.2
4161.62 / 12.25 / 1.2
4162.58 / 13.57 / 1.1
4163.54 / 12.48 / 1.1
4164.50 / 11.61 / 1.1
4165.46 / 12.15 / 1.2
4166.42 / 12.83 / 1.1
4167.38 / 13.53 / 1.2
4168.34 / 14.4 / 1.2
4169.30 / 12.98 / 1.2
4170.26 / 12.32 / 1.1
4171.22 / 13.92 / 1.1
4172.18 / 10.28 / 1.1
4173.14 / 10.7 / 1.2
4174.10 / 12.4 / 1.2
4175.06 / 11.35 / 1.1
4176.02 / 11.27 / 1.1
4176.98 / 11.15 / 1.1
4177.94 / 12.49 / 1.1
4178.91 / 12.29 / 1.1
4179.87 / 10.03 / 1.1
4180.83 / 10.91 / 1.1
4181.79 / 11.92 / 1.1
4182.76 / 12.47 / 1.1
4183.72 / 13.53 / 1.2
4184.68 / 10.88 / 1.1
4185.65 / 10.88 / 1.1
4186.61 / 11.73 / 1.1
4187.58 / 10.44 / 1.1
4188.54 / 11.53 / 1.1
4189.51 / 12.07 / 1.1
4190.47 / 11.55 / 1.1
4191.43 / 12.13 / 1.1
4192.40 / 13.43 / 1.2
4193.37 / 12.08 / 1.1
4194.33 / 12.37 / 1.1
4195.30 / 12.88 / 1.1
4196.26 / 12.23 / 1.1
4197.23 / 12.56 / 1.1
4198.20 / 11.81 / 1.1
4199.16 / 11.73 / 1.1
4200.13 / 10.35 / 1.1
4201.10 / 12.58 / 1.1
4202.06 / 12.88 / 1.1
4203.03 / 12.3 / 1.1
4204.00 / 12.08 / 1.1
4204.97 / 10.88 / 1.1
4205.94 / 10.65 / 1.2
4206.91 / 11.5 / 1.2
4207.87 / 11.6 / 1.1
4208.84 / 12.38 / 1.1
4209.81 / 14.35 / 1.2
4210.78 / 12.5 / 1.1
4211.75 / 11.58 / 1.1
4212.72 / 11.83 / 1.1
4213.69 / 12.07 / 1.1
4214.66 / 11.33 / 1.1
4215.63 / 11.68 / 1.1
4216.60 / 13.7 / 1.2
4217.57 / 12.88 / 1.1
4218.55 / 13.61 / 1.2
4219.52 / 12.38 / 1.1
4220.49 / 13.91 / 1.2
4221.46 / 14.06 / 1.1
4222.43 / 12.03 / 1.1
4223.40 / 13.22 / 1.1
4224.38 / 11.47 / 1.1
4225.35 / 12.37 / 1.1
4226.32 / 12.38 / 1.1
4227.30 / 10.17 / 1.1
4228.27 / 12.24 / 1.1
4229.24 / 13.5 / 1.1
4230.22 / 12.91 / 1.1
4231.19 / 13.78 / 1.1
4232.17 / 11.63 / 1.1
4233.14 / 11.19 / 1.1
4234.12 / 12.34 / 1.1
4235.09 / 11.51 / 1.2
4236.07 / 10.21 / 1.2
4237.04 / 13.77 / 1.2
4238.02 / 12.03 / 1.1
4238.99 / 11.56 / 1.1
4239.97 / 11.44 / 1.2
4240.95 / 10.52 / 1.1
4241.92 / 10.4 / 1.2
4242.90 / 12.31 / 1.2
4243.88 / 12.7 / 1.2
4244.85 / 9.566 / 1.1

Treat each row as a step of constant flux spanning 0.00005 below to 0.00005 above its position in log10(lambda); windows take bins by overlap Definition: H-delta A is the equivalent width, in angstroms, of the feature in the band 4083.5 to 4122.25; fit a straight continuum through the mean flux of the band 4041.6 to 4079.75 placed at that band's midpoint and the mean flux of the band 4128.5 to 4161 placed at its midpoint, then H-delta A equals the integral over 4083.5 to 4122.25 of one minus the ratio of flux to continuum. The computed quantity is 7.30 angstroms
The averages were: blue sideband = 12.5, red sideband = 12.4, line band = 10.1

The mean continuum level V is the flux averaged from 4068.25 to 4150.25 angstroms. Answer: 11.4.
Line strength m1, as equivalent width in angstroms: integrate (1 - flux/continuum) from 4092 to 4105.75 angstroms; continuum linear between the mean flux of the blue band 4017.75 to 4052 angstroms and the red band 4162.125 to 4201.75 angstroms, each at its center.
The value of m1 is 3.5 angstroms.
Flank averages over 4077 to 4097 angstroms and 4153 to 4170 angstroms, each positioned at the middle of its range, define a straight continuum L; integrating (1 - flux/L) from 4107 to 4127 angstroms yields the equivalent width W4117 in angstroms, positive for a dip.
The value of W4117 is 1.0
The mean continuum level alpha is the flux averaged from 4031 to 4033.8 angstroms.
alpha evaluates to 12.6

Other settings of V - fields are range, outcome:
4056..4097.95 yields 11.7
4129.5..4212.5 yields 12.2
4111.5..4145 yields 12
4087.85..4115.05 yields 9.67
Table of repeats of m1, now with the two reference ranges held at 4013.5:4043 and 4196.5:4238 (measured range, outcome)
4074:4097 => 2.68 angstroms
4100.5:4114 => 3.35 angstroms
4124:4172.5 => 0.01 angstroms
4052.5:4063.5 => 0.23 angstroms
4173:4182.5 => 0.67 angstroms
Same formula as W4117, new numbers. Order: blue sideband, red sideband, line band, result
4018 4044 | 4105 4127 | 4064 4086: -1.1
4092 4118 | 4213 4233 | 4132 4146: -2.7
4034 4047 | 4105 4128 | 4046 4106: 2.7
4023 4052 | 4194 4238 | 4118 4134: 0.4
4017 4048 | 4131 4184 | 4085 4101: 3.4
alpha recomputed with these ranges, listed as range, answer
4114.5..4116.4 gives 11.6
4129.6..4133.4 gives 12.4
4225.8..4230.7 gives 12.2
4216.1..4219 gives 13.4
